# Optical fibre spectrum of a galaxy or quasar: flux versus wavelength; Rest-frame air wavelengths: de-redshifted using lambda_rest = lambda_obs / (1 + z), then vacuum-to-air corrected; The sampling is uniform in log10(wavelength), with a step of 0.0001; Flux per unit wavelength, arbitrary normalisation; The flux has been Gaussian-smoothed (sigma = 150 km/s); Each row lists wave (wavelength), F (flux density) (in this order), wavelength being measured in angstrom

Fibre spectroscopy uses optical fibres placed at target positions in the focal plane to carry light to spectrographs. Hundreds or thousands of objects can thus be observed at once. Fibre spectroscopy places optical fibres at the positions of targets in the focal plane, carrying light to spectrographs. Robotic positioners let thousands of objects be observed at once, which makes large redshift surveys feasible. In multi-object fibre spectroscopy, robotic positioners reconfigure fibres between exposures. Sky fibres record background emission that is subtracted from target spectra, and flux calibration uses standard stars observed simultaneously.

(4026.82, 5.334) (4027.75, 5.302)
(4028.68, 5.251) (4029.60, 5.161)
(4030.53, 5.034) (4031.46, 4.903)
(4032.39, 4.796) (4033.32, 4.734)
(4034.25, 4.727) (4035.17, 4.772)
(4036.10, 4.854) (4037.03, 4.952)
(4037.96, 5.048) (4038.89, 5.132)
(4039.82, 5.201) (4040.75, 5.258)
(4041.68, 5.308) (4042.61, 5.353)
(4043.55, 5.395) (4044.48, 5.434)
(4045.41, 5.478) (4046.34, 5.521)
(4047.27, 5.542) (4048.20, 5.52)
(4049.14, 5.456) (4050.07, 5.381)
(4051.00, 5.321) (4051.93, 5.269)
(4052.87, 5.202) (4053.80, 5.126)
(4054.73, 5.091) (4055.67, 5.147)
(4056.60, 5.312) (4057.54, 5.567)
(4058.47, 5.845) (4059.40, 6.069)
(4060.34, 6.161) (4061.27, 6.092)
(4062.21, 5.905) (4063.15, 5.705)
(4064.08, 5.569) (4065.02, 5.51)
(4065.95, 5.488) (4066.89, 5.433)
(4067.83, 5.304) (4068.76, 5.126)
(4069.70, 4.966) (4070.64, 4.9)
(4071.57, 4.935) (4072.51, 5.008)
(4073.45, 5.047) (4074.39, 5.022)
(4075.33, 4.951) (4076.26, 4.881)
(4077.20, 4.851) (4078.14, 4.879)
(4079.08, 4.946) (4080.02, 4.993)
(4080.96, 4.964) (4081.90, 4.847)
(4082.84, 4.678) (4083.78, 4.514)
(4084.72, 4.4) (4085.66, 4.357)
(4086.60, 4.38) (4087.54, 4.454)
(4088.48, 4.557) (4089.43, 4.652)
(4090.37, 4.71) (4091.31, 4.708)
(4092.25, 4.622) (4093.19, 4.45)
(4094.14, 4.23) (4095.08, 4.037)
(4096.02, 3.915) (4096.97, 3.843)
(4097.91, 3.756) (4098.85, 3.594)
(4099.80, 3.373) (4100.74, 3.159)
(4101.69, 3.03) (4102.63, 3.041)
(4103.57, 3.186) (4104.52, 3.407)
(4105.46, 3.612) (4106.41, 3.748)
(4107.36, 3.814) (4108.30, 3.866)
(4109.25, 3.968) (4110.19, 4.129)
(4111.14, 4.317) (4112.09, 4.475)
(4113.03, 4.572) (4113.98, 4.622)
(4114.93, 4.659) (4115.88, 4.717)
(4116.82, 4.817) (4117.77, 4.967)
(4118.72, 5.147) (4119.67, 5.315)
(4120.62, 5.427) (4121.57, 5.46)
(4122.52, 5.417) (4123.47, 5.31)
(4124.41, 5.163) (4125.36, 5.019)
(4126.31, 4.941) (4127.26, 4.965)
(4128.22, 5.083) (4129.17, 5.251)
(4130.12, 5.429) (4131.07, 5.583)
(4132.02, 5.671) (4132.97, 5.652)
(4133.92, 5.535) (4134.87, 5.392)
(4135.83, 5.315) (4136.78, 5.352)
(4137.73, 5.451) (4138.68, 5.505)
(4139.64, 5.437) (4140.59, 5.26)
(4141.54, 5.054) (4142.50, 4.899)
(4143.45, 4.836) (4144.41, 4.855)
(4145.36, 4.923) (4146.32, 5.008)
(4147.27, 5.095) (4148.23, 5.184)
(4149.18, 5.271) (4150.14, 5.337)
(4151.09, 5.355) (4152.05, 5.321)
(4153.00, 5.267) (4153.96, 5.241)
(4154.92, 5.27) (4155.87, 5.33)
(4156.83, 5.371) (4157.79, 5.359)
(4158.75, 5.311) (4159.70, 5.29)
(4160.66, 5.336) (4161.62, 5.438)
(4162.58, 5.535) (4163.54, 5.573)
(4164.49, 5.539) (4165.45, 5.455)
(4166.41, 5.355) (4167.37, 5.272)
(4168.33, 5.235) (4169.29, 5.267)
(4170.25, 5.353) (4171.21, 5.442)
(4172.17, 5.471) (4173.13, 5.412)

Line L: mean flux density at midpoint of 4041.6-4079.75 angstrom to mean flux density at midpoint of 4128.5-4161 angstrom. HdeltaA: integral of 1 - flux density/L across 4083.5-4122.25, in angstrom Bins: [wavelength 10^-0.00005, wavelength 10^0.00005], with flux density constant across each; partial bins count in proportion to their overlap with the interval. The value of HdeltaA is 7.8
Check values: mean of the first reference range 5.34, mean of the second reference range 5.29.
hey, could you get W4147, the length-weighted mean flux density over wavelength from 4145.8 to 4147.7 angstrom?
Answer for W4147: 5.05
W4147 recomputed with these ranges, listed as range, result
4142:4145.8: 4.87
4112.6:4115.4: 4.61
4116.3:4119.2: 4.98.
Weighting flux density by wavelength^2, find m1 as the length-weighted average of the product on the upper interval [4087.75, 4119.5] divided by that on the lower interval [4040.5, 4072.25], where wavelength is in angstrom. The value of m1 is 0.78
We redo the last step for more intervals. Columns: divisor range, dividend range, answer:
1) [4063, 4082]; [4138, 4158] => 1.06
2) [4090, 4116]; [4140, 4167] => 1.36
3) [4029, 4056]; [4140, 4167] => 1.07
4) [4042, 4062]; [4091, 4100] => 0.75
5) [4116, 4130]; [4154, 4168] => 1.06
